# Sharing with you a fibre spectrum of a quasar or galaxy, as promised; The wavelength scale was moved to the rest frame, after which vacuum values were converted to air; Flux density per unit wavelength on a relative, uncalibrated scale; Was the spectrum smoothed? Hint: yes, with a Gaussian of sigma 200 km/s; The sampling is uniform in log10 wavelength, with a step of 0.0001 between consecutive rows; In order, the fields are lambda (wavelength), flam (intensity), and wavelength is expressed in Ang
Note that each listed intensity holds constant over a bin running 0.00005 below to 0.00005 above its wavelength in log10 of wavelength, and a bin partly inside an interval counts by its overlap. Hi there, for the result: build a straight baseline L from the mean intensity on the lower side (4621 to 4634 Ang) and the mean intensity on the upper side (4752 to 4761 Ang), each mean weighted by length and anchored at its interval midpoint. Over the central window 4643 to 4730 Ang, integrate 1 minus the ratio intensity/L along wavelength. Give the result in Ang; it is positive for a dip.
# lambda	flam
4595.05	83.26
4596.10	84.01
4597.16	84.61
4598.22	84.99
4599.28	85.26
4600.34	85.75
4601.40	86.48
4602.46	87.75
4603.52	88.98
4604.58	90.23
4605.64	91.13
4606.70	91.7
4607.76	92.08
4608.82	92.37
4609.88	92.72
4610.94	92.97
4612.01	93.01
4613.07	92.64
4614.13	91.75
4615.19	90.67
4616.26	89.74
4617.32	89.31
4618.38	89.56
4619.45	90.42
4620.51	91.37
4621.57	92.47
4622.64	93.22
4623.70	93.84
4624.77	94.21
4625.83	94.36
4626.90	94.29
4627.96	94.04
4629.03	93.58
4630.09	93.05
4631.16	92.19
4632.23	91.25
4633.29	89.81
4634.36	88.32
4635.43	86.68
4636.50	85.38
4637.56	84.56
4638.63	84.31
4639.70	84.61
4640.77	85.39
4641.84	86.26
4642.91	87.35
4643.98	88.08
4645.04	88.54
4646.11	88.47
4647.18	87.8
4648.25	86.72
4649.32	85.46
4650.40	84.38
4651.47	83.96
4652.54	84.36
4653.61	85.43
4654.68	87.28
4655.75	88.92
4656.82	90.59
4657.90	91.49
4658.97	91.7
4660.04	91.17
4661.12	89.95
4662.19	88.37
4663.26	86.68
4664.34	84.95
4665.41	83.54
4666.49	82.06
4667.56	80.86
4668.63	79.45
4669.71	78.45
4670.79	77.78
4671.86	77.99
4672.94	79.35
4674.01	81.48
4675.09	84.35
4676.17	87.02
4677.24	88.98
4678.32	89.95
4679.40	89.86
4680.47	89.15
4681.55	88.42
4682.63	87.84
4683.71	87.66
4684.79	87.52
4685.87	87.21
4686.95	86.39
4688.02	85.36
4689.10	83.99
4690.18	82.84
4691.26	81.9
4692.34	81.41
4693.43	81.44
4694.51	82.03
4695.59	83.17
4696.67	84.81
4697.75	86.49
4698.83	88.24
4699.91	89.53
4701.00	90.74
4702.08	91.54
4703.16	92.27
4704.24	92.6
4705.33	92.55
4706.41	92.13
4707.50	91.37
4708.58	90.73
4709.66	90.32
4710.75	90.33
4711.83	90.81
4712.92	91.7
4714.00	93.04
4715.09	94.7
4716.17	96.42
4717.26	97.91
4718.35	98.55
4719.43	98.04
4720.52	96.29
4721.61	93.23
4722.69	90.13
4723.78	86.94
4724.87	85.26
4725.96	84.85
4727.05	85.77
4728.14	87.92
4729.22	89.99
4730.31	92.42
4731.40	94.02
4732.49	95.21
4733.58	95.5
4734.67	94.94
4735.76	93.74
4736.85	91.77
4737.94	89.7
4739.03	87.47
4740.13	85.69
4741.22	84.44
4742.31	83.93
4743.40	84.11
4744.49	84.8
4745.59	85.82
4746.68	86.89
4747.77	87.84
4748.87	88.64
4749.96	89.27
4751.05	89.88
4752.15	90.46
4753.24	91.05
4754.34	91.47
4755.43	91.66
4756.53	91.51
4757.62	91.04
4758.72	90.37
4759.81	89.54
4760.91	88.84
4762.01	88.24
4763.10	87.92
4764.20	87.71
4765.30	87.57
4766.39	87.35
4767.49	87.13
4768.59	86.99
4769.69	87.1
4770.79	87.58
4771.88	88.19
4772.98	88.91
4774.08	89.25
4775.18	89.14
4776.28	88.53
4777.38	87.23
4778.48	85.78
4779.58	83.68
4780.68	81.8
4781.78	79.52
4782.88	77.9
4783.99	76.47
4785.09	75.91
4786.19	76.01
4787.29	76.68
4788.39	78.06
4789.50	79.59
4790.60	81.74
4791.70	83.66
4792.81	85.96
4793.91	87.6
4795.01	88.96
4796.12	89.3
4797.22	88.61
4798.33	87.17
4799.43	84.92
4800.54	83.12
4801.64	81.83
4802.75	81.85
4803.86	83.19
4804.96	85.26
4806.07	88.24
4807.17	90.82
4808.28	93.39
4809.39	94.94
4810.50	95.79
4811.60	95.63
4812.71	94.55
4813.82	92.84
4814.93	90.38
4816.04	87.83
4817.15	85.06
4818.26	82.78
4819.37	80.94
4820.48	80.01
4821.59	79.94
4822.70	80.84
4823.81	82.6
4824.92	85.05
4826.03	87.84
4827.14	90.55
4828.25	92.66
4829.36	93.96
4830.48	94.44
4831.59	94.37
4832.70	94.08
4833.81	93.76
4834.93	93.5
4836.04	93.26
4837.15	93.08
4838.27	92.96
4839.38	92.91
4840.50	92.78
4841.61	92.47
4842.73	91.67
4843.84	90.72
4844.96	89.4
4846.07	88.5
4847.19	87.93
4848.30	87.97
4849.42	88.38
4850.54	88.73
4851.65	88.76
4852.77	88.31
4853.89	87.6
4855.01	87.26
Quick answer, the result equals 4.0 Ang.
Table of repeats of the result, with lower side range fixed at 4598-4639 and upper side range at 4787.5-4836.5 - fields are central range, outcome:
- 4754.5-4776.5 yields -0.1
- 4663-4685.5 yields 1.3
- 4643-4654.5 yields 0.5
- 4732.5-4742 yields -0.2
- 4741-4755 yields 0.1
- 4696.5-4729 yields -0.8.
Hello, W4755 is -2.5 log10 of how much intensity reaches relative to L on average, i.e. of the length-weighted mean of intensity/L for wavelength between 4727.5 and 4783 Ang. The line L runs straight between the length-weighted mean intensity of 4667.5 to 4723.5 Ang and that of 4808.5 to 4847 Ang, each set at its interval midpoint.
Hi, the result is 0.01 mag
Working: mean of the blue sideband 88.1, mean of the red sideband 90.1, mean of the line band 88.5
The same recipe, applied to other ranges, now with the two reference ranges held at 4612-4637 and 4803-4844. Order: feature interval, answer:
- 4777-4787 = 0.126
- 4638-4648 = 0.055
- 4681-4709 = 0.044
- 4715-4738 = -0.022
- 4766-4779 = 0.030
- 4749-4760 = -0.003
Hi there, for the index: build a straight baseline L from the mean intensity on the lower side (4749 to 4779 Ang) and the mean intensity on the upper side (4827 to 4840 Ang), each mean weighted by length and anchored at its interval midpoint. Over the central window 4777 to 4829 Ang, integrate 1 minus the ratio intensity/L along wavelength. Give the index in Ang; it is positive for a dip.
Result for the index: 3.5 Ang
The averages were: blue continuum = 88.9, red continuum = 93.4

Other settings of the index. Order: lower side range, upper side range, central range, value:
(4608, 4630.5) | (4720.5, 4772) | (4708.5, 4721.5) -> -0.6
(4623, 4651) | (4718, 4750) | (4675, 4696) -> 0.8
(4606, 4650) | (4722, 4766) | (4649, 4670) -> 0.9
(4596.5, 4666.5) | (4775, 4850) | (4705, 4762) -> -1.7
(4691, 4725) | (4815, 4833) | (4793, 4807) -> 0.3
